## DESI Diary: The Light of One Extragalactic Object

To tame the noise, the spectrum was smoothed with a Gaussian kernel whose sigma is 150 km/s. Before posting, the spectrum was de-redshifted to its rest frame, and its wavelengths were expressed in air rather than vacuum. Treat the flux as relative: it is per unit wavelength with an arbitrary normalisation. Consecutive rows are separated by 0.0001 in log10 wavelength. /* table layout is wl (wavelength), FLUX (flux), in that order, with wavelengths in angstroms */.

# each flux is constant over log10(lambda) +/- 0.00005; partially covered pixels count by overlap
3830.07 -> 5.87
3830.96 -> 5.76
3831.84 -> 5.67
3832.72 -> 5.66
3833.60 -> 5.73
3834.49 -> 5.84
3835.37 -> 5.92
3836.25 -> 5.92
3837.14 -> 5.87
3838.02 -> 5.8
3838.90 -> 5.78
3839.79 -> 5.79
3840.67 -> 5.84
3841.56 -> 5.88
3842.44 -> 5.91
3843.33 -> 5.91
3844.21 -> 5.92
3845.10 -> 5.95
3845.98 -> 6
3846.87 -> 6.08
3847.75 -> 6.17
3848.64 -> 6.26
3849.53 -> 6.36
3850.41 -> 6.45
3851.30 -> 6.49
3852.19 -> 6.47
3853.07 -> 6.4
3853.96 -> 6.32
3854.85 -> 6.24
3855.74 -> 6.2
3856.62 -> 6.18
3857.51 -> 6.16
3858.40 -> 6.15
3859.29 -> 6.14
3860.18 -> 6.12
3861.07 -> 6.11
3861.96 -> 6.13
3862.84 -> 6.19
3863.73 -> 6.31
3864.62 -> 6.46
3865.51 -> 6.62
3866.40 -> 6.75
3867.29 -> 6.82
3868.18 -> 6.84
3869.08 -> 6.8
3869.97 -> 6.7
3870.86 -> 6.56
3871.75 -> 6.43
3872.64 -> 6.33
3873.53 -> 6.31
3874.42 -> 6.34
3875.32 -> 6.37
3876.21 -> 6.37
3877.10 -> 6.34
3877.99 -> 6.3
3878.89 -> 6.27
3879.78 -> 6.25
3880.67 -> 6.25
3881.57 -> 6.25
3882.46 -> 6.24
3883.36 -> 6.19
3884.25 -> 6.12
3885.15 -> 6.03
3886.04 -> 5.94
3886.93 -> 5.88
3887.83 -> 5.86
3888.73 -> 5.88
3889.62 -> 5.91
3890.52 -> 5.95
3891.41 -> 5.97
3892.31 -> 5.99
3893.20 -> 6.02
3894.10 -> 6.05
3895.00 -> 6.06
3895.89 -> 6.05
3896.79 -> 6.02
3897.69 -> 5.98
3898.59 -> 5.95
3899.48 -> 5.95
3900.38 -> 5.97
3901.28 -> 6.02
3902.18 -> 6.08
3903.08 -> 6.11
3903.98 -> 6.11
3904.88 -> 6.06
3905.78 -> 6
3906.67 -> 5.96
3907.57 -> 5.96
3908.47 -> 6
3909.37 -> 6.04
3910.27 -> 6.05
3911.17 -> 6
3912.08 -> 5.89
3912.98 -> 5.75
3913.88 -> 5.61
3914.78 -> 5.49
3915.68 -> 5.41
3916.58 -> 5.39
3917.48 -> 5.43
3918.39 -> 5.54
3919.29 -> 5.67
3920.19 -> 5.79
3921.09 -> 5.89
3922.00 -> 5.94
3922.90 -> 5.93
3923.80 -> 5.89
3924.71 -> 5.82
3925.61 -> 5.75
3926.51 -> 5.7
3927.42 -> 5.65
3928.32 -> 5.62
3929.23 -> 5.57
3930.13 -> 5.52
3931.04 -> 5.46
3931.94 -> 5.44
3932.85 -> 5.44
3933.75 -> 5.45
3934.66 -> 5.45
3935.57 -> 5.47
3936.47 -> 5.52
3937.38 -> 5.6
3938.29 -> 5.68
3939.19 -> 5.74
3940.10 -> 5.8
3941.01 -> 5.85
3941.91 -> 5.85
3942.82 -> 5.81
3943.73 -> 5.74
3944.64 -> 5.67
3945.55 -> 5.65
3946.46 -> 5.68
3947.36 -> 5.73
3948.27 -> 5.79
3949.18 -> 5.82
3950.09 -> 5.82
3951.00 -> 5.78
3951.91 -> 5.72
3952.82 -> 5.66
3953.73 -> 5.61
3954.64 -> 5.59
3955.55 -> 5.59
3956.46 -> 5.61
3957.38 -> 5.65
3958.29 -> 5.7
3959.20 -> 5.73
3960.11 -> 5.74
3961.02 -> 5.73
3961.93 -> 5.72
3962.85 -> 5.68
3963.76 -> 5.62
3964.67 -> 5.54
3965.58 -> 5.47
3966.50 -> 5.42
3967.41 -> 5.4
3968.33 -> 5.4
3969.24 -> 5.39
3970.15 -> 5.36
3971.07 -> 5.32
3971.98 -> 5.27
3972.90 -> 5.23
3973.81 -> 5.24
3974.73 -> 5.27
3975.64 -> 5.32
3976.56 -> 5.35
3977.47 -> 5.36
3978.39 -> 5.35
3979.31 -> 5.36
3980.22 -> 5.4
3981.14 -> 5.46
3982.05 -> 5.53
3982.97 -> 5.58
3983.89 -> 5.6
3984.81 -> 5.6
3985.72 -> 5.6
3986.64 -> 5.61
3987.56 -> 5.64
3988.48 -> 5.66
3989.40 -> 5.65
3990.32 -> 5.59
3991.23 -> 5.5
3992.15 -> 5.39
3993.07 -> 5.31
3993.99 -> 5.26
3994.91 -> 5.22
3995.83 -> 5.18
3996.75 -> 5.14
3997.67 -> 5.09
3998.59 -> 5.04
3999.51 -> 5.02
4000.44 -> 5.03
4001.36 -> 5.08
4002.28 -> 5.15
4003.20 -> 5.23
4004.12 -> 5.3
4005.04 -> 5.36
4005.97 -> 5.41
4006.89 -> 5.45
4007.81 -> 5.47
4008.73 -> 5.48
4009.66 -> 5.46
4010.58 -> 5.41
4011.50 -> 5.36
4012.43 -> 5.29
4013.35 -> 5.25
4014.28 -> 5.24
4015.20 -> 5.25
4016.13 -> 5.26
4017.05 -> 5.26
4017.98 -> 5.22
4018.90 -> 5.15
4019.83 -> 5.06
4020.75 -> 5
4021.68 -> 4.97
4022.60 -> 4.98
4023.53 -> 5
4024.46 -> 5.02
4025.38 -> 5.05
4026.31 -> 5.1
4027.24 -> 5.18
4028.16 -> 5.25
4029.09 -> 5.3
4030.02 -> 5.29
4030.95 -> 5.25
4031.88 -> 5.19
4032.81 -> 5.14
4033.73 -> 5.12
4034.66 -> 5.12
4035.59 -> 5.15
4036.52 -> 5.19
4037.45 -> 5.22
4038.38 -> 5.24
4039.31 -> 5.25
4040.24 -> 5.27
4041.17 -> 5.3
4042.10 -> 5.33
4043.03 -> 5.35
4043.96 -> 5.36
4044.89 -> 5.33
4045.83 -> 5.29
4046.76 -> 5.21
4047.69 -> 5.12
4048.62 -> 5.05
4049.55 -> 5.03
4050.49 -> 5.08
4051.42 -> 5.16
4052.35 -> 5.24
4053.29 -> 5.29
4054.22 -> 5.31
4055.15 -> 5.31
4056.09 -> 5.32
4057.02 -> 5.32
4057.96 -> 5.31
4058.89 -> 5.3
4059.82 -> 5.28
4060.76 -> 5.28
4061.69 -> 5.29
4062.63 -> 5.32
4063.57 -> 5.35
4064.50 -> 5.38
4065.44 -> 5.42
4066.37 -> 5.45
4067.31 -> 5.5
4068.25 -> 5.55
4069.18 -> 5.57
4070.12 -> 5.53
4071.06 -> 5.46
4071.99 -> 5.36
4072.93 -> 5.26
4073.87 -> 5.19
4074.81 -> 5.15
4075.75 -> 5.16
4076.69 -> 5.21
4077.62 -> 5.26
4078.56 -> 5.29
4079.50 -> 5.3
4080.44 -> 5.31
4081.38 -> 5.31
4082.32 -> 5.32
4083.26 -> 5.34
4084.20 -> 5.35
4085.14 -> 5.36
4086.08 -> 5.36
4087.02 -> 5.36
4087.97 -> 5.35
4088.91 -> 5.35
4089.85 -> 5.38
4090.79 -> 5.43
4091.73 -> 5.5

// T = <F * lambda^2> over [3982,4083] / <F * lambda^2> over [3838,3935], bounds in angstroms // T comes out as 0.94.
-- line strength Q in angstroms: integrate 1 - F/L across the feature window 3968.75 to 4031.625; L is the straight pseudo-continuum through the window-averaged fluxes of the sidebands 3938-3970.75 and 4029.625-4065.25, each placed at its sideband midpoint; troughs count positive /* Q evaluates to 1.8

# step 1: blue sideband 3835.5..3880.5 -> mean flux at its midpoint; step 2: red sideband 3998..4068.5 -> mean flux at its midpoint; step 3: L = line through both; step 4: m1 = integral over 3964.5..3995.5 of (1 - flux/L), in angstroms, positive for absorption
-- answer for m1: 0.6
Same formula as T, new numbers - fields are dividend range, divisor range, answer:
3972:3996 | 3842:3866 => 0.93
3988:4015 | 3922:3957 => 0.97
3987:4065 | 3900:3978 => 0.97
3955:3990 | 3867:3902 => 0.93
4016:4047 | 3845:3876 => 0.89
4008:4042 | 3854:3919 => 0.91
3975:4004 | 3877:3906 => 0.93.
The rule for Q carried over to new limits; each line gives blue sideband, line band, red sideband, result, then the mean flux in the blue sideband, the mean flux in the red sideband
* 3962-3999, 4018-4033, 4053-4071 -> 0.7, 5.41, 5.38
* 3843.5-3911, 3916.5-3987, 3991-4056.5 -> 1.3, 6.19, 5.22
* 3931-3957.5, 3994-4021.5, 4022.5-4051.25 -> 0.5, 5.66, 5.19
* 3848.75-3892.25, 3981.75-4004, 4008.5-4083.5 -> 0.8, 6.28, 5.26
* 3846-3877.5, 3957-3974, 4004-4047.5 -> 0.4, 6.37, 5.24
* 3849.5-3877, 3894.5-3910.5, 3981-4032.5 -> 0.2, 6.39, 5.29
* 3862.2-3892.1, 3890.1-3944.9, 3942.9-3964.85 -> 1.7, 6.29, 5.69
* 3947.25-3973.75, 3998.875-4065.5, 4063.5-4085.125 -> 2.5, 5.58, 5.35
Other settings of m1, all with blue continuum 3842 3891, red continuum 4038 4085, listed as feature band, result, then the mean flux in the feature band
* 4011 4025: 0.9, 5.16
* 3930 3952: 0.9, 5.66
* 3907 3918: 0.5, 5.75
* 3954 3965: 0.3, 5.66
